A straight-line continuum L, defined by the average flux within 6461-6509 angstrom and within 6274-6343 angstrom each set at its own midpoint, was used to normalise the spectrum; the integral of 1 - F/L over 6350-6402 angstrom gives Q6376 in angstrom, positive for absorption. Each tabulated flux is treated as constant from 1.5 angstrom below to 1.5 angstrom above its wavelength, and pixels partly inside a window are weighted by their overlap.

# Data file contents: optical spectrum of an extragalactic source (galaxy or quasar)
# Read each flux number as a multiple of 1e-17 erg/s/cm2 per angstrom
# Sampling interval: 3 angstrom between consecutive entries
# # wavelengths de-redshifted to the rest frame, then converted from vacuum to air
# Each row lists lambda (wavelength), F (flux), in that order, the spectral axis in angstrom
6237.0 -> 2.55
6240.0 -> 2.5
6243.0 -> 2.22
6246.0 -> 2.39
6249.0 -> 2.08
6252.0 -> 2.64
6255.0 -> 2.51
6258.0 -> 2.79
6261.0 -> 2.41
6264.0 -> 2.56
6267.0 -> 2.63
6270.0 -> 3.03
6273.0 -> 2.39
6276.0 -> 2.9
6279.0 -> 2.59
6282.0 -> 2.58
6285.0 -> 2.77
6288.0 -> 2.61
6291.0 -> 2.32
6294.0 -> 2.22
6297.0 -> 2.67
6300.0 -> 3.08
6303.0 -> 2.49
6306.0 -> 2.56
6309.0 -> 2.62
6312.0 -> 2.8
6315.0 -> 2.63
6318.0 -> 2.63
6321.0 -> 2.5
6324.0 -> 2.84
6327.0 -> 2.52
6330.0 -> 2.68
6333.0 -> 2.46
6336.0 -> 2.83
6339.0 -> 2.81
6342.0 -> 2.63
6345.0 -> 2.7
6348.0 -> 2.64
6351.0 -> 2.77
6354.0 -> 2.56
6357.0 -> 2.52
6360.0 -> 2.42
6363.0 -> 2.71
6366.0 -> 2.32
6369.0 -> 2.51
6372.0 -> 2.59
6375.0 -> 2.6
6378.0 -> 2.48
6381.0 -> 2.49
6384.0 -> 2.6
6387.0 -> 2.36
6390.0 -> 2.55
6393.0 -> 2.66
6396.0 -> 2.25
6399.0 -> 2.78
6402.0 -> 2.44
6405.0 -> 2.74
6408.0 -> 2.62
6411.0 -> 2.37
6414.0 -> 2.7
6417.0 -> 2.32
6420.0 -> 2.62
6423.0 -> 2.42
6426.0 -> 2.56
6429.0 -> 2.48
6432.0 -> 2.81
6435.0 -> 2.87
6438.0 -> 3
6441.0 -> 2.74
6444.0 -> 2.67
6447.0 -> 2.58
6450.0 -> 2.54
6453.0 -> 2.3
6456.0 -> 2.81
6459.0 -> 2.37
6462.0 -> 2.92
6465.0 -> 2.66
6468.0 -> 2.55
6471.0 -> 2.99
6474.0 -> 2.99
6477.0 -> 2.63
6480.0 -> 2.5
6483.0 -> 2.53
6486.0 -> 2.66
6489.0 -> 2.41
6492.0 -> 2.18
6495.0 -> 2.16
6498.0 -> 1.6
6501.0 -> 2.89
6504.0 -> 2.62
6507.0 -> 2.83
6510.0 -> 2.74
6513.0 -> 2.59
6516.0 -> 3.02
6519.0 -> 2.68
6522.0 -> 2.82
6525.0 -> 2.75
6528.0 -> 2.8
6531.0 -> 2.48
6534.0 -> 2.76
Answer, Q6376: 1.55 angstrom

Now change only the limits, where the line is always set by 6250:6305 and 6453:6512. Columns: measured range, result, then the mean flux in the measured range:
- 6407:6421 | 0.4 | 2.52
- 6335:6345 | -0.5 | 2.74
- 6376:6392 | 0.6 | 2.5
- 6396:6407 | 0.0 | 2.6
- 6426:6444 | -1.2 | 2.75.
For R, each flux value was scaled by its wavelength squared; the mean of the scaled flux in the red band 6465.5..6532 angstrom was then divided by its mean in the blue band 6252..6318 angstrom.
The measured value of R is 1.06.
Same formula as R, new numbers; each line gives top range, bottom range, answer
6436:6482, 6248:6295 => 1.11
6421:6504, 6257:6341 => 1.03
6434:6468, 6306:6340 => 1.05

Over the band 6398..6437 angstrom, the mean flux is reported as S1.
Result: 2.6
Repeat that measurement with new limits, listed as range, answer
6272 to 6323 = 2.61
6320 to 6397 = 2.58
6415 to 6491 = 2.63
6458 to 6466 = 2.67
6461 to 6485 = 2.72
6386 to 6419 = 2.53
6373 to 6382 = 2.53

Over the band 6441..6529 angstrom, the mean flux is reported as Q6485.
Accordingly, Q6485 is 2.61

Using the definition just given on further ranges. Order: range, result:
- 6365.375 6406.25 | 2.53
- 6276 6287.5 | 2.68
